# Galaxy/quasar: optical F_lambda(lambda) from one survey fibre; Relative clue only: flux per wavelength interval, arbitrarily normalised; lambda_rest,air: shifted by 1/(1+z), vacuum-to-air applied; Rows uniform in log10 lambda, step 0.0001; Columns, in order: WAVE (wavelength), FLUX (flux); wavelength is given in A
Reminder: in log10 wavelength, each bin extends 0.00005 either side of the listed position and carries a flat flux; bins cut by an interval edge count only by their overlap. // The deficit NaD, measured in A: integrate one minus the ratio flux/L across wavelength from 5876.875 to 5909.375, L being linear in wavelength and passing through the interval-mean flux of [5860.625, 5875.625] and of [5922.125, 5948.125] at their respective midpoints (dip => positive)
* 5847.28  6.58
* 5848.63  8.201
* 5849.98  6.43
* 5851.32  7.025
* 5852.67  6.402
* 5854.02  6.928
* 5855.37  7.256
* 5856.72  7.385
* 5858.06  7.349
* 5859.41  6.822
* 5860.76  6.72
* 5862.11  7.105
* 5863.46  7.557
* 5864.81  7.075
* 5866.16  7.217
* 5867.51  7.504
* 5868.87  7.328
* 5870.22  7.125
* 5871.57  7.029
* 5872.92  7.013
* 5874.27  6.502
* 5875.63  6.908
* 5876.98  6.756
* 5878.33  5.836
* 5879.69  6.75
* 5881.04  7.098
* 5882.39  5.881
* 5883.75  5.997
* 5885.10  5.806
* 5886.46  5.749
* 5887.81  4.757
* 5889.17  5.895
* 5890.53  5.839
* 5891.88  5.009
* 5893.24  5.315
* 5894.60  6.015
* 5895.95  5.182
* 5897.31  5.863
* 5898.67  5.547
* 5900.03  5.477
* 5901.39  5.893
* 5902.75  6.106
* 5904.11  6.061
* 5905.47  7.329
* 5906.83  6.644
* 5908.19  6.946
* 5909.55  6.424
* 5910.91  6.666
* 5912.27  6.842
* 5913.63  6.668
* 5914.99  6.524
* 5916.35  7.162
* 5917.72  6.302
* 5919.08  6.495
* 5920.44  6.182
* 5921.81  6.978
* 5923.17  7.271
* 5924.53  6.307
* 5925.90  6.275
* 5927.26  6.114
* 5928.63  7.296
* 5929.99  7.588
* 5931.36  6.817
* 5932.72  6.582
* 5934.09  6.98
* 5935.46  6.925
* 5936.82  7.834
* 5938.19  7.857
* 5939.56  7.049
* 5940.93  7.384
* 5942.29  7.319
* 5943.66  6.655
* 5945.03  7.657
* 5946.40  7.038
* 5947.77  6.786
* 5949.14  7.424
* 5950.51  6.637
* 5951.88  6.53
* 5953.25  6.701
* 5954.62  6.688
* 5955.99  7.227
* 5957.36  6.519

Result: 5.0 A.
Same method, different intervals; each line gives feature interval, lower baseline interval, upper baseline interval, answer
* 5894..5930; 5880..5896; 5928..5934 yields 0.3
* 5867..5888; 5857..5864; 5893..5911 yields 0.6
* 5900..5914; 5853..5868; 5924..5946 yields 1.2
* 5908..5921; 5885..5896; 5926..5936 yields -0.6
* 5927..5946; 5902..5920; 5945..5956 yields -1.0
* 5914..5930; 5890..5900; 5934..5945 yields -0.2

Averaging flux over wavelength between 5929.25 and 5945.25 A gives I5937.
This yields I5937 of 7.21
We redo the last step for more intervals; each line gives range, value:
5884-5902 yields 5.57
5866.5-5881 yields 6.89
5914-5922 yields 6.58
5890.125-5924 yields 6.28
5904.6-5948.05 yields 6.9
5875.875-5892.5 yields 5.98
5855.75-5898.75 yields 6.45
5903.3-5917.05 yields 6.72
